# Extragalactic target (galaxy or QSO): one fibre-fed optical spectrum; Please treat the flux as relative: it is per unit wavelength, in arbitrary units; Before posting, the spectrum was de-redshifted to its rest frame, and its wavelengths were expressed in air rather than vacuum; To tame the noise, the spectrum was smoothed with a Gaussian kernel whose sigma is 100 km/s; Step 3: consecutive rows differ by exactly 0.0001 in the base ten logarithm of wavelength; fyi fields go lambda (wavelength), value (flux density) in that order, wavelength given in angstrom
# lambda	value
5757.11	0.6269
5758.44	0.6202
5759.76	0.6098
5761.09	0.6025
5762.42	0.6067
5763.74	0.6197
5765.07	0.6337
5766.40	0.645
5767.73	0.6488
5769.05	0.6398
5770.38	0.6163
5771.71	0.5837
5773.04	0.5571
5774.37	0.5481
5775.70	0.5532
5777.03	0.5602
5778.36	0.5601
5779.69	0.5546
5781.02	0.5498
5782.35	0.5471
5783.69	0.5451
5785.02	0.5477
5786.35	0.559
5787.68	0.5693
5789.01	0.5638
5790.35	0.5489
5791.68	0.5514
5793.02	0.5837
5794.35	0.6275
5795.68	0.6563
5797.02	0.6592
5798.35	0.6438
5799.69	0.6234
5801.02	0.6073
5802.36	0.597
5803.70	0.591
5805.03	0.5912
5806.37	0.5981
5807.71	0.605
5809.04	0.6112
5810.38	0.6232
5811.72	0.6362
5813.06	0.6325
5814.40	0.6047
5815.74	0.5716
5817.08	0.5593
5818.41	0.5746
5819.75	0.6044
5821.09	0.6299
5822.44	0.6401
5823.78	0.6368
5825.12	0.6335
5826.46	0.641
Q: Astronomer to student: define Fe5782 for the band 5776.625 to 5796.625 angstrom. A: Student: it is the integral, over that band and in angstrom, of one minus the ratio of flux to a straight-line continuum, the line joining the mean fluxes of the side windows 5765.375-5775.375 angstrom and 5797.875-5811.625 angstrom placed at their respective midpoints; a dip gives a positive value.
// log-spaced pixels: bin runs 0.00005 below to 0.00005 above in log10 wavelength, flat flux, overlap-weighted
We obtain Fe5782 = 1.2 angstrom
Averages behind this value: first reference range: 0.605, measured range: 0.57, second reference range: 0.61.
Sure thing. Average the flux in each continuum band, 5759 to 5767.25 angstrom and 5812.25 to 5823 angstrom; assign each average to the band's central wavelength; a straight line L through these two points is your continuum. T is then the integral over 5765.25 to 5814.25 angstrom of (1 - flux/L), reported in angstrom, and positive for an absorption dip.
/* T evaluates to 1.4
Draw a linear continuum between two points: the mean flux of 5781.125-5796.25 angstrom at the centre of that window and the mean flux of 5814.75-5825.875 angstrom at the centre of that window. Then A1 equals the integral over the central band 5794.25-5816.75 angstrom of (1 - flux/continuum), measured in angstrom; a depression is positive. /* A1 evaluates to -1.0 angstrom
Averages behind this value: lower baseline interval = 0.571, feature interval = 0.615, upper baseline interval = 0.607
